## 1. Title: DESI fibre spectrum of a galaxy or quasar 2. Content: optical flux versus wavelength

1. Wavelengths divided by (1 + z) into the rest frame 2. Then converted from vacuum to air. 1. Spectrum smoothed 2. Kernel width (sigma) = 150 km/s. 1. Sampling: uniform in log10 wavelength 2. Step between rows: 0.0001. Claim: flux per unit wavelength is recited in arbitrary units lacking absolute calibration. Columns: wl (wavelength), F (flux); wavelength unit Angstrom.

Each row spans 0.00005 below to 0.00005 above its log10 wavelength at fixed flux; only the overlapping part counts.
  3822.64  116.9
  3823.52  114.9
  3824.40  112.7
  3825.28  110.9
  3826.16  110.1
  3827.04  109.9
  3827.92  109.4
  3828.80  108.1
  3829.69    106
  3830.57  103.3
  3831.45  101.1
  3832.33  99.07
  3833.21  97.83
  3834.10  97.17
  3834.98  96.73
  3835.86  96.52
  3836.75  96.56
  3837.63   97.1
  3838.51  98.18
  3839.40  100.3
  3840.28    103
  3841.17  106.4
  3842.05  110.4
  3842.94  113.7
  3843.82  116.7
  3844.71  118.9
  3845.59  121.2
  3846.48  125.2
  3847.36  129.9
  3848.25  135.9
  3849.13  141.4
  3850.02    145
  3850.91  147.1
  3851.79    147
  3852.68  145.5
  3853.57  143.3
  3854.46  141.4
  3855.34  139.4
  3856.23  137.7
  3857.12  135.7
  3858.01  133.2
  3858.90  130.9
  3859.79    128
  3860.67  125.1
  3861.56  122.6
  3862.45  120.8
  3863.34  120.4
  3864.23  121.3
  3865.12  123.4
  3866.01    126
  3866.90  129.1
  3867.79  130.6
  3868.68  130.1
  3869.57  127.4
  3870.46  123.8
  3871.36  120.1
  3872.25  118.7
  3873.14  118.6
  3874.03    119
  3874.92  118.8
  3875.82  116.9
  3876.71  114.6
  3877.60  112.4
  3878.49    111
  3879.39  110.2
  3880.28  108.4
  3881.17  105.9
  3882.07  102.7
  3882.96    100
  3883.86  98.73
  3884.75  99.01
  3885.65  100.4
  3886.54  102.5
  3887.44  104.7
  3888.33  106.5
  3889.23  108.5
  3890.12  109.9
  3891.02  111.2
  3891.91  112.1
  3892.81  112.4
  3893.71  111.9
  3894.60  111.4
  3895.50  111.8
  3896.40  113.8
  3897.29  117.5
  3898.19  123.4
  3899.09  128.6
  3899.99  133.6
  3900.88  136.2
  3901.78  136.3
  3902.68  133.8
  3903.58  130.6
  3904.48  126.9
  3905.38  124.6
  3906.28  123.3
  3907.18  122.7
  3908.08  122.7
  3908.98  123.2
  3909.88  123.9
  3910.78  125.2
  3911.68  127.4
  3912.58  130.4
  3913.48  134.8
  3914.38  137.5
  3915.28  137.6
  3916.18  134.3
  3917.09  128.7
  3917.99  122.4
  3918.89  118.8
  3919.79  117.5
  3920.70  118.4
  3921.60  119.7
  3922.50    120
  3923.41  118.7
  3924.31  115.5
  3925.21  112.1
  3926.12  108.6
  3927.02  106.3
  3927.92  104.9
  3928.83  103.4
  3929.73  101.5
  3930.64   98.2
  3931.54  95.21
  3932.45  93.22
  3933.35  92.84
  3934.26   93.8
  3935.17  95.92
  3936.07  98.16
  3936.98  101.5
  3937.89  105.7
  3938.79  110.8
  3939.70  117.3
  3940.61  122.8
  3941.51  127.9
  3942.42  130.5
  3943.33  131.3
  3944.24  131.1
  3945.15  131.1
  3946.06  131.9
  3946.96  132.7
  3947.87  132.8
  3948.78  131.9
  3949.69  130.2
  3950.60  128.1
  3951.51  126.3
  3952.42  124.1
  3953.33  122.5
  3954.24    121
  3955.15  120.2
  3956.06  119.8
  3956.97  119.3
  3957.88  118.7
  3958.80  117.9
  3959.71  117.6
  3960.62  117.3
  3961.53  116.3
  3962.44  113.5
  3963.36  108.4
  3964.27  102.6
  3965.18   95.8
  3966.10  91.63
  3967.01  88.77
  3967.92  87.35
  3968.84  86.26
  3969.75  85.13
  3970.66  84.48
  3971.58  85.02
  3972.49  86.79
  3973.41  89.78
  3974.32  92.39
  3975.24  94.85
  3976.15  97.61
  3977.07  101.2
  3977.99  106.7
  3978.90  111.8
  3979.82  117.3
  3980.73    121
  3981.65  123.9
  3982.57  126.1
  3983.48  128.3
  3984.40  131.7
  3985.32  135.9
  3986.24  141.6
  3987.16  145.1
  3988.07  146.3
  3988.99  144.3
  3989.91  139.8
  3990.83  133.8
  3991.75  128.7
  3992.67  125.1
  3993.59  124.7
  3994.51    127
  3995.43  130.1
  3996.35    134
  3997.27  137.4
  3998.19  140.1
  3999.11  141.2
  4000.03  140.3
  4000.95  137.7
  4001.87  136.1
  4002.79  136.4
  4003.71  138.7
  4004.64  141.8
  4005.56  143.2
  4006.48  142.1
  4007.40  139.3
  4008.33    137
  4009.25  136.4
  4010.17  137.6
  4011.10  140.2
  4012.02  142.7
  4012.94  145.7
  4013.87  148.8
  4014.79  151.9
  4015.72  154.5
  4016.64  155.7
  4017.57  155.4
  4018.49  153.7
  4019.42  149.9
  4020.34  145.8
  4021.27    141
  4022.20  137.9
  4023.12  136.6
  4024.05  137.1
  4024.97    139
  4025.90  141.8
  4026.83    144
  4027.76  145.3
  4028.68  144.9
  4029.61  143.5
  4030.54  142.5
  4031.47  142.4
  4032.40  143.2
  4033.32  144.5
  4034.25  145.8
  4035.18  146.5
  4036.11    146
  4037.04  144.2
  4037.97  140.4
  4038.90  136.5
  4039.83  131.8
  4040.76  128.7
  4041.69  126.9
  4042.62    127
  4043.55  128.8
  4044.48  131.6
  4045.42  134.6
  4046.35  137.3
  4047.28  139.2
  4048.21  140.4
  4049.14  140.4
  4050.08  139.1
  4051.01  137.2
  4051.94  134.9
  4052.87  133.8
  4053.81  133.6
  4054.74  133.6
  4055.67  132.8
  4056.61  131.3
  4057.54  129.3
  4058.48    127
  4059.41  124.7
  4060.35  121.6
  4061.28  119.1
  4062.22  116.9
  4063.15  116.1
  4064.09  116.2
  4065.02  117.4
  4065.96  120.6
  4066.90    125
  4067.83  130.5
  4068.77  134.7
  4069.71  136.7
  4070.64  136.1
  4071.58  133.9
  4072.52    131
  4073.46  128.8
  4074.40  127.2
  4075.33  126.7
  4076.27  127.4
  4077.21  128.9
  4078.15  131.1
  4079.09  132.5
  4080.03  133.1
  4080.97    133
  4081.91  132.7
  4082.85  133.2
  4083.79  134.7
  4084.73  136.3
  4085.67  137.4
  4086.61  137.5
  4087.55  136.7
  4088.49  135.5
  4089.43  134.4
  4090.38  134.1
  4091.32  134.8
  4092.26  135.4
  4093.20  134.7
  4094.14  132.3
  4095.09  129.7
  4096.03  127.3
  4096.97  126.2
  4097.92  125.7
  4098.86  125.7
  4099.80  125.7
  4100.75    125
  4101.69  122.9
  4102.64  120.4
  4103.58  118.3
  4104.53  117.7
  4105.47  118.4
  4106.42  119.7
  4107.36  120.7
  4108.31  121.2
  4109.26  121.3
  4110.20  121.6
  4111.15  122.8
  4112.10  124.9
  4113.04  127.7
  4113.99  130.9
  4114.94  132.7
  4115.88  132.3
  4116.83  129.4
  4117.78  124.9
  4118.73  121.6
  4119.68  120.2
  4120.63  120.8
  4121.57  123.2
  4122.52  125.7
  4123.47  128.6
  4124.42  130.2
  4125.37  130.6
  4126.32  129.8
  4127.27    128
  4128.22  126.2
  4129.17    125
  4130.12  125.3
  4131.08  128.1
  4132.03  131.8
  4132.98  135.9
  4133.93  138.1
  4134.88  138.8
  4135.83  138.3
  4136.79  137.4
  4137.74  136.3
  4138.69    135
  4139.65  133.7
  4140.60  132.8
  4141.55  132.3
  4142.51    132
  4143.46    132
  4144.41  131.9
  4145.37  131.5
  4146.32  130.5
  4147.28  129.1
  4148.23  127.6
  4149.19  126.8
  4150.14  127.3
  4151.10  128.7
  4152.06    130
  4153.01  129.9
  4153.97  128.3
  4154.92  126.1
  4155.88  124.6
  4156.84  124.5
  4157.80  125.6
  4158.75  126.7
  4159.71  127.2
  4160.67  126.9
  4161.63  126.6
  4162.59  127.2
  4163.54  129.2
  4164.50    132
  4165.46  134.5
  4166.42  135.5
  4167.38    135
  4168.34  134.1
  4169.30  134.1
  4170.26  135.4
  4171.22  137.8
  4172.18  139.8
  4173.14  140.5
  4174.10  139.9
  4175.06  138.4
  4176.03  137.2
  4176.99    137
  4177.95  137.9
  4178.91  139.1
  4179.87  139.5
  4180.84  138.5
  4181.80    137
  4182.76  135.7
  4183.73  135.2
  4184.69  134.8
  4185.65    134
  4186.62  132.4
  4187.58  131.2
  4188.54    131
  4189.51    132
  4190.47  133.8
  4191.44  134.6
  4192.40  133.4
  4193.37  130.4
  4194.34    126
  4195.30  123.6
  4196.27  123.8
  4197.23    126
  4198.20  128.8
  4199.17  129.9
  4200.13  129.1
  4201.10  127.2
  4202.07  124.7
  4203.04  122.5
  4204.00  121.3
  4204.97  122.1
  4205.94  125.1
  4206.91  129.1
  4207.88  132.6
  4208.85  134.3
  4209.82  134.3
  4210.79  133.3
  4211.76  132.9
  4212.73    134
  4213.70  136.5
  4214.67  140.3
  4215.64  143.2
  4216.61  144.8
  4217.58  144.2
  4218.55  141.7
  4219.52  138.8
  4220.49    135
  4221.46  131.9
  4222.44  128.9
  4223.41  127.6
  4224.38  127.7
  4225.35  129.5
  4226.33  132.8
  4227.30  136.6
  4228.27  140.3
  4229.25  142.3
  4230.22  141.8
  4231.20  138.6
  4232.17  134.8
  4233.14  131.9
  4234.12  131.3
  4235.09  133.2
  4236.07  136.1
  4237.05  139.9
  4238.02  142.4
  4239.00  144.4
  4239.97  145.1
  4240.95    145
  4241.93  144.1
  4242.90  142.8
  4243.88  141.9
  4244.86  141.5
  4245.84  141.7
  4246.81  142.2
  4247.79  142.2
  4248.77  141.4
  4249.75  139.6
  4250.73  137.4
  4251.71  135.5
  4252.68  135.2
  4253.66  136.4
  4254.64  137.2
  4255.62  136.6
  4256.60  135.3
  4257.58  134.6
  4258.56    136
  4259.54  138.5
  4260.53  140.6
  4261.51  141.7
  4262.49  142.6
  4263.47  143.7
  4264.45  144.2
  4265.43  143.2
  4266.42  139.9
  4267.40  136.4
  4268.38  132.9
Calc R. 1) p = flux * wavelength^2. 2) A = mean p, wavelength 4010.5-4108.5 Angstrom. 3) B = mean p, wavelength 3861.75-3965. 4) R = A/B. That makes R 1.22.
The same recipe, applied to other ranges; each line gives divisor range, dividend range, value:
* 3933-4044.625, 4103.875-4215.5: 1.11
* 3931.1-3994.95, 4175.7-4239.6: 1.31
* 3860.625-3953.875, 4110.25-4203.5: 1.25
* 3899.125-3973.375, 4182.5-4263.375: 1.34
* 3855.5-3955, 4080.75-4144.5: 1.21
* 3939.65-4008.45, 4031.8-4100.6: 1.14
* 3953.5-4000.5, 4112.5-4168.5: 1.21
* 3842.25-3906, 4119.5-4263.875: 1.28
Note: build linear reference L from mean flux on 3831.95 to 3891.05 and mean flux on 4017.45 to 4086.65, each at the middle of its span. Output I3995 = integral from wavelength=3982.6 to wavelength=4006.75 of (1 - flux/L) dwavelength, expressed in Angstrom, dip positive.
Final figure -1.26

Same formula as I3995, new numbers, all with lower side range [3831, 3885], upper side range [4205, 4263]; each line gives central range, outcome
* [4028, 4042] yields -1.44 Angstrom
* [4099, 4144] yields 1.45 Angstrom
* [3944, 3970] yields 1.71 Angstrom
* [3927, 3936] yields 1.79 Angstrom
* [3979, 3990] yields -0.65 Angstrom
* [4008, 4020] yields -1.93 Angstrom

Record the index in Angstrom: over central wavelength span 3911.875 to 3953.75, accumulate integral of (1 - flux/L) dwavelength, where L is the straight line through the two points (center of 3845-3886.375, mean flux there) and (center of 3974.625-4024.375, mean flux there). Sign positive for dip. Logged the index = 3.7 Angstrom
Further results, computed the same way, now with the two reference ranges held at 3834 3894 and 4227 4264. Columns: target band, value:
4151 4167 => 0.72 Angstrom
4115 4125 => 0.48 Angstrom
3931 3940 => 1.63 Angstrom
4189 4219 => 1.22 Angstrom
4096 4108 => 0.82 Angstrom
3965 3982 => 3.72 Angstrom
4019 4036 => -2.09 Angstrom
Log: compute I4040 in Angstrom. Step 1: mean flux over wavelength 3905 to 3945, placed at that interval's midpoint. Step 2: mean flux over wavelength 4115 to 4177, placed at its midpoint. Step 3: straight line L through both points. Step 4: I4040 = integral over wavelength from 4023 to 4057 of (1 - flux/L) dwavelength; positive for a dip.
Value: -3.9 Angstrom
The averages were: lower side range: 117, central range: 138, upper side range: 131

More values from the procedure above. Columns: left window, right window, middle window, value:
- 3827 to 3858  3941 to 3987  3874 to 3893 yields 1.42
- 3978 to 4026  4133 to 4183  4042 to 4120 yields 3.66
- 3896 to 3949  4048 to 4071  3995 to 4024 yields -3.81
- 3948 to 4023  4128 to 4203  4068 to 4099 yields -0.81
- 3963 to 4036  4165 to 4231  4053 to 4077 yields 0.66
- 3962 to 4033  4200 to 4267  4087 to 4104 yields 0.34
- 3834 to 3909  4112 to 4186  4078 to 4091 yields -0.59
